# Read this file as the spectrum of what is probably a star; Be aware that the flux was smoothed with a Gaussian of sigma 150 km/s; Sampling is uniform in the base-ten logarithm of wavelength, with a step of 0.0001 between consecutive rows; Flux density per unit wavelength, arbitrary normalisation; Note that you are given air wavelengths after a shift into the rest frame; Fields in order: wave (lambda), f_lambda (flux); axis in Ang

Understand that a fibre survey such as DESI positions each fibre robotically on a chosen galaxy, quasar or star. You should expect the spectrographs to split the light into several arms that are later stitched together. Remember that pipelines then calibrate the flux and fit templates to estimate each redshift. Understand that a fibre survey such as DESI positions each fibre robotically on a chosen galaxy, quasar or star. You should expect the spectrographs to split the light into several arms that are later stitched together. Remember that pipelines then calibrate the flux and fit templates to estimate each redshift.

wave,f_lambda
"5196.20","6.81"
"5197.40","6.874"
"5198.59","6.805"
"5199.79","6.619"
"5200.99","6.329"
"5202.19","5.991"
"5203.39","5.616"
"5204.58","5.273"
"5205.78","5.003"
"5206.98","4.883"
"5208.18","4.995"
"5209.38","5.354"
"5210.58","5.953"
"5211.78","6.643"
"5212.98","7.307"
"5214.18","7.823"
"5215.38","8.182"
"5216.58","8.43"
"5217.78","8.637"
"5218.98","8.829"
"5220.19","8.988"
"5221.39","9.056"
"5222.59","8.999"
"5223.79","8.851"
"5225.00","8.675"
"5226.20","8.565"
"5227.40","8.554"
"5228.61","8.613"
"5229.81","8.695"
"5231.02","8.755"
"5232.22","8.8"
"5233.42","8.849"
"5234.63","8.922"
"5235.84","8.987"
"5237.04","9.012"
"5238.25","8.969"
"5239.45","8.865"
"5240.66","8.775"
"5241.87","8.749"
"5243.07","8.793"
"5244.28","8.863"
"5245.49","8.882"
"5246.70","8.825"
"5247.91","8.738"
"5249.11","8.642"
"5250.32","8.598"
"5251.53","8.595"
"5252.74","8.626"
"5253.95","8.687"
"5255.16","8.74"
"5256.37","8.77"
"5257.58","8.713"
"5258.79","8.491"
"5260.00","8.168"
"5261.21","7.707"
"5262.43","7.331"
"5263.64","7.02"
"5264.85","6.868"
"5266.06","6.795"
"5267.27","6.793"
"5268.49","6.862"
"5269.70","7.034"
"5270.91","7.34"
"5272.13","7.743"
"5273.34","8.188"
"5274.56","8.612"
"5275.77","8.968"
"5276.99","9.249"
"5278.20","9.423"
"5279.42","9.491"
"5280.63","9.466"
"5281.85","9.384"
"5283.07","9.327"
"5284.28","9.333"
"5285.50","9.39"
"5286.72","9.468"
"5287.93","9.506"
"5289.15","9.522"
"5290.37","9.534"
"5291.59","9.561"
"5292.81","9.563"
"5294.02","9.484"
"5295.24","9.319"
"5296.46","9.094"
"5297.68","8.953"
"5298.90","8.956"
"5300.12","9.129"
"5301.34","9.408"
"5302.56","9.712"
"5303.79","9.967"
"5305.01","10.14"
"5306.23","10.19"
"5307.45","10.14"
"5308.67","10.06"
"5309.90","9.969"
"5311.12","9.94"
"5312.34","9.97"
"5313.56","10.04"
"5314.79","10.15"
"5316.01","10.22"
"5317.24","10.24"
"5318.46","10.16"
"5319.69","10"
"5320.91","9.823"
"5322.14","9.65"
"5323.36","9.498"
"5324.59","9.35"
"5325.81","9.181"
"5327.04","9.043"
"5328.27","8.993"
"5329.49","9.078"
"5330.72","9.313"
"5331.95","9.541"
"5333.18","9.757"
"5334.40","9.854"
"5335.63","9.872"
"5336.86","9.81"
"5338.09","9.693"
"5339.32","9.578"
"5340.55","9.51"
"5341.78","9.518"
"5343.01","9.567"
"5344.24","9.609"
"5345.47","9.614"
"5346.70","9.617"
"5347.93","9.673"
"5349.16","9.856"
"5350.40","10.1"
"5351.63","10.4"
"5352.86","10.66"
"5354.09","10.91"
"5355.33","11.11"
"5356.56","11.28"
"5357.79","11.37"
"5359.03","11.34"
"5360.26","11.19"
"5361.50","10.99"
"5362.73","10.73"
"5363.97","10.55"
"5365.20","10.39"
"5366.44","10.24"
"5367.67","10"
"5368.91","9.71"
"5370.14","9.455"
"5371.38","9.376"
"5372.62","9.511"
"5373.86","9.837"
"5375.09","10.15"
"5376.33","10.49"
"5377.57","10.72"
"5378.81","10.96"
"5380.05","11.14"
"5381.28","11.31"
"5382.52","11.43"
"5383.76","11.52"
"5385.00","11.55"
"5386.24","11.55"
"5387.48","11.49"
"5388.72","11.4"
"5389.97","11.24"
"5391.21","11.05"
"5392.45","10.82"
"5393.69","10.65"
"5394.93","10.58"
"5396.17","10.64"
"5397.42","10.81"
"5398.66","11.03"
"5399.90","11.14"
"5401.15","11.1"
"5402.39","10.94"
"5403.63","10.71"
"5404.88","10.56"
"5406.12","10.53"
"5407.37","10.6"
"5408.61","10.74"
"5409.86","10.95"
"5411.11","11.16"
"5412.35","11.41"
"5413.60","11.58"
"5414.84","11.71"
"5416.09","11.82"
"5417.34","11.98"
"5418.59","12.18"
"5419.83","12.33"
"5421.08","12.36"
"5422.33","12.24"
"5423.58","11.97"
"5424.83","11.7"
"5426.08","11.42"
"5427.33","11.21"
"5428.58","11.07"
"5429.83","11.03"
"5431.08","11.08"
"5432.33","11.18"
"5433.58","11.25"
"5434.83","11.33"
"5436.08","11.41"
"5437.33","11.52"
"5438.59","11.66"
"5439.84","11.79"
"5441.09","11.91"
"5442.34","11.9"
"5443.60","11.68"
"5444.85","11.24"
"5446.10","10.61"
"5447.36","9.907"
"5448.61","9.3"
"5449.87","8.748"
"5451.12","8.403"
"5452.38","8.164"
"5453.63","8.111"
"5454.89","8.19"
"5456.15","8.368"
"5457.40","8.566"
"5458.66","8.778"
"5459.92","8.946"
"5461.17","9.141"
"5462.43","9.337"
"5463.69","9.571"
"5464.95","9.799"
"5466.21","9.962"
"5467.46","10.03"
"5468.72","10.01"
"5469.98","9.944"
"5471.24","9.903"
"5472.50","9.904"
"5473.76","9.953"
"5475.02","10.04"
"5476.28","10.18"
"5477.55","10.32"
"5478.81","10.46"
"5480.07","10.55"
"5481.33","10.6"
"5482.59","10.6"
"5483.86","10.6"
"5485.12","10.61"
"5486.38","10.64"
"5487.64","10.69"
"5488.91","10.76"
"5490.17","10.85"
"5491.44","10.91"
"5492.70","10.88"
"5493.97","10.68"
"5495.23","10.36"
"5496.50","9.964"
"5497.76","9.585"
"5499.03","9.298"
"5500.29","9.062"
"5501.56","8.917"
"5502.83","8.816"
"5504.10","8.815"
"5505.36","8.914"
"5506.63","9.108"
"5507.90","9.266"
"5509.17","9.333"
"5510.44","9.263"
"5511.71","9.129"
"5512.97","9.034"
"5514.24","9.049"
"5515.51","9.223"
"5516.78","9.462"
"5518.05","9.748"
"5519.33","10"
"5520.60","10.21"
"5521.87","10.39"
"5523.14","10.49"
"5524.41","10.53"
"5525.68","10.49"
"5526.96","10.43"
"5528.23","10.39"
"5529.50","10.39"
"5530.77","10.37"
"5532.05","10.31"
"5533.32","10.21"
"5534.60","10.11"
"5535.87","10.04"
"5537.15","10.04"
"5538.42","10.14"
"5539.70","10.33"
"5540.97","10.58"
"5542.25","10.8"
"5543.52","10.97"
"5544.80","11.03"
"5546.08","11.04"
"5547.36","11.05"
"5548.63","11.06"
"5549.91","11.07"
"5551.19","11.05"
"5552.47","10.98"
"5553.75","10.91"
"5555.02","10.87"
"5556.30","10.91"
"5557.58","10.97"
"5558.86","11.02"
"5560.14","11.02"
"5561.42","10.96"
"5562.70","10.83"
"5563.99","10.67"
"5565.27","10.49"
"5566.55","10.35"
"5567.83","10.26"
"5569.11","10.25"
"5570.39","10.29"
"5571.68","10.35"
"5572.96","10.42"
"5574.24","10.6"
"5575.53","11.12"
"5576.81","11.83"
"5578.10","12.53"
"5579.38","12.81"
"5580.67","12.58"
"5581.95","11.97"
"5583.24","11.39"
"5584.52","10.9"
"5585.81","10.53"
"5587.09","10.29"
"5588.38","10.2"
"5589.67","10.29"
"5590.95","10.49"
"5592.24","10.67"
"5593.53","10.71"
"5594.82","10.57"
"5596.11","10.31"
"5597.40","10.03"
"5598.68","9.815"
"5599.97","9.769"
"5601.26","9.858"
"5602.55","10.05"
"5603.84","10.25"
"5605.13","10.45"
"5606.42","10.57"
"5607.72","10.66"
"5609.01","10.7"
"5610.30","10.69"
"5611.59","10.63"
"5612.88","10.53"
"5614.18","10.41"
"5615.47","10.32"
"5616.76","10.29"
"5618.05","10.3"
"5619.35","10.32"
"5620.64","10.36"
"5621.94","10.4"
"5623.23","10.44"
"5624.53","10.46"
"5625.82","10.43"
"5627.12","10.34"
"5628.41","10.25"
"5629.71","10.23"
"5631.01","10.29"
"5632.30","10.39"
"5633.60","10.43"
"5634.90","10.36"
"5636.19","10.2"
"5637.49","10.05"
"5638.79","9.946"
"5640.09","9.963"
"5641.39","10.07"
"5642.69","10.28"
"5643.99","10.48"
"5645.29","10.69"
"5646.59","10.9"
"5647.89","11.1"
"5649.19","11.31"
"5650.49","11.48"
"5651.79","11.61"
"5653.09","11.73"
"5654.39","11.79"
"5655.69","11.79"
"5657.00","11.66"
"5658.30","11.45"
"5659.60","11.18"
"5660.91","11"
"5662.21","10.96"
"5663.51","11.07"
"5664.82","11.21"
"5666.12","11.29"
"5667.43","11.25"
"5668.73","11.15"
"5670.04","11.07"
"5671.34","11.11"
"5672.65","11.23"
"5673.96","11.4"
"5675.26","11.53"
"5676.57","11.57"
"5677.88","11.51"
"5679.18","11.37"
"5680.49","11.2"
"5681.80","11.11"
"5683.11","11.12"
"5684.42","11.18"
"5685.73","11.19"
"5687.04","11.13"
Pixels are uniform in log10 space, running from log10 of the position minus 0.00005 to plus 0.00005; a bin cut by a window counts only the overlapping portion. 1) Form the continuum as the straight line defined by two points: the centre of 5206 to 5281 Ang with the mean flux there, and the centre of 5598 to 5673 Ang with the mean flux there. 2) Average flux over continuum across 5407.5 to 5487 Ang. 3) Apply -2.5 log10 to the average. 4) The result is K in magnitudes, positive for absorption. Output -0.12 mag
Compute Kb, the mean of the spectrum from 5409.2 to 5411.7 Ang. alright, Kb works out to 11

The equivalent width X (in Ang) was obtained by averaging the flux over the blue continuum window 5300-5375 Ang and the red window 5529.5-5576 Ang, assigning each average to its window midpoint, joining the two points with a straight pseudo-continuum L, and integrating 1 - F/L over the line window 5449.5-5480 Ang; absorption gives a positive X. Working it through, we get 2.9 Ang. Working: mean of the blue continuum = 9.97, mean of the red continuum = 10.6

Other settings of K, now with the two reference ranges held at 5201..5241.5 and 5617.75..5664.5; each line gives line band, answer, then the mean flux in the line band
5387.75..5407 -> -0.20 mag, 10.9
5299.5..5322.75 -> -0.18 mag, 9.94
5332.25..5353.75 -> -0.14 mag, 9.82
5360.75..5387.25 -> -0.19 mag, 10.6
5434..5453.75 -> -0.13 mag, 10.6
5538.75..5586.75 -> -0.08 mag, 11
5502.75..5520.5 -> 0.06 mag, 9.27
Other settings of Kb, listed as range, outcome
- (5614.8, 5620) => 10.3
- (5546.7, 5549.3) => 11.1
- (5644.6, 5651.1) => 11.1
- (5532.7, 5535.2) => 10.1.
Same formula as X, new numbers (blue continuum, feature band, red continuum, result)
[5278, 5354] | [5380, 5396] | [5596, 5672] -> -2.1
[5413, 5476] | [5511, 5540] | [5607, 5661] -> 1.5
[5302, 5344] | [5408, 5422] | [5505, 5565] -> -2.3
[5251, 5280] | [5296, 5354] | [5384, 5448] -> -2.4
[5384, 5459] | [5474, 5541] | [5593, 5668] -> 4.7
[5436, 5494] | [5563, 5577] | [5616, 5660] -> -0.2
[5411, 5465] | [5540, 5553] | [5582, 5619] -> -0.5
